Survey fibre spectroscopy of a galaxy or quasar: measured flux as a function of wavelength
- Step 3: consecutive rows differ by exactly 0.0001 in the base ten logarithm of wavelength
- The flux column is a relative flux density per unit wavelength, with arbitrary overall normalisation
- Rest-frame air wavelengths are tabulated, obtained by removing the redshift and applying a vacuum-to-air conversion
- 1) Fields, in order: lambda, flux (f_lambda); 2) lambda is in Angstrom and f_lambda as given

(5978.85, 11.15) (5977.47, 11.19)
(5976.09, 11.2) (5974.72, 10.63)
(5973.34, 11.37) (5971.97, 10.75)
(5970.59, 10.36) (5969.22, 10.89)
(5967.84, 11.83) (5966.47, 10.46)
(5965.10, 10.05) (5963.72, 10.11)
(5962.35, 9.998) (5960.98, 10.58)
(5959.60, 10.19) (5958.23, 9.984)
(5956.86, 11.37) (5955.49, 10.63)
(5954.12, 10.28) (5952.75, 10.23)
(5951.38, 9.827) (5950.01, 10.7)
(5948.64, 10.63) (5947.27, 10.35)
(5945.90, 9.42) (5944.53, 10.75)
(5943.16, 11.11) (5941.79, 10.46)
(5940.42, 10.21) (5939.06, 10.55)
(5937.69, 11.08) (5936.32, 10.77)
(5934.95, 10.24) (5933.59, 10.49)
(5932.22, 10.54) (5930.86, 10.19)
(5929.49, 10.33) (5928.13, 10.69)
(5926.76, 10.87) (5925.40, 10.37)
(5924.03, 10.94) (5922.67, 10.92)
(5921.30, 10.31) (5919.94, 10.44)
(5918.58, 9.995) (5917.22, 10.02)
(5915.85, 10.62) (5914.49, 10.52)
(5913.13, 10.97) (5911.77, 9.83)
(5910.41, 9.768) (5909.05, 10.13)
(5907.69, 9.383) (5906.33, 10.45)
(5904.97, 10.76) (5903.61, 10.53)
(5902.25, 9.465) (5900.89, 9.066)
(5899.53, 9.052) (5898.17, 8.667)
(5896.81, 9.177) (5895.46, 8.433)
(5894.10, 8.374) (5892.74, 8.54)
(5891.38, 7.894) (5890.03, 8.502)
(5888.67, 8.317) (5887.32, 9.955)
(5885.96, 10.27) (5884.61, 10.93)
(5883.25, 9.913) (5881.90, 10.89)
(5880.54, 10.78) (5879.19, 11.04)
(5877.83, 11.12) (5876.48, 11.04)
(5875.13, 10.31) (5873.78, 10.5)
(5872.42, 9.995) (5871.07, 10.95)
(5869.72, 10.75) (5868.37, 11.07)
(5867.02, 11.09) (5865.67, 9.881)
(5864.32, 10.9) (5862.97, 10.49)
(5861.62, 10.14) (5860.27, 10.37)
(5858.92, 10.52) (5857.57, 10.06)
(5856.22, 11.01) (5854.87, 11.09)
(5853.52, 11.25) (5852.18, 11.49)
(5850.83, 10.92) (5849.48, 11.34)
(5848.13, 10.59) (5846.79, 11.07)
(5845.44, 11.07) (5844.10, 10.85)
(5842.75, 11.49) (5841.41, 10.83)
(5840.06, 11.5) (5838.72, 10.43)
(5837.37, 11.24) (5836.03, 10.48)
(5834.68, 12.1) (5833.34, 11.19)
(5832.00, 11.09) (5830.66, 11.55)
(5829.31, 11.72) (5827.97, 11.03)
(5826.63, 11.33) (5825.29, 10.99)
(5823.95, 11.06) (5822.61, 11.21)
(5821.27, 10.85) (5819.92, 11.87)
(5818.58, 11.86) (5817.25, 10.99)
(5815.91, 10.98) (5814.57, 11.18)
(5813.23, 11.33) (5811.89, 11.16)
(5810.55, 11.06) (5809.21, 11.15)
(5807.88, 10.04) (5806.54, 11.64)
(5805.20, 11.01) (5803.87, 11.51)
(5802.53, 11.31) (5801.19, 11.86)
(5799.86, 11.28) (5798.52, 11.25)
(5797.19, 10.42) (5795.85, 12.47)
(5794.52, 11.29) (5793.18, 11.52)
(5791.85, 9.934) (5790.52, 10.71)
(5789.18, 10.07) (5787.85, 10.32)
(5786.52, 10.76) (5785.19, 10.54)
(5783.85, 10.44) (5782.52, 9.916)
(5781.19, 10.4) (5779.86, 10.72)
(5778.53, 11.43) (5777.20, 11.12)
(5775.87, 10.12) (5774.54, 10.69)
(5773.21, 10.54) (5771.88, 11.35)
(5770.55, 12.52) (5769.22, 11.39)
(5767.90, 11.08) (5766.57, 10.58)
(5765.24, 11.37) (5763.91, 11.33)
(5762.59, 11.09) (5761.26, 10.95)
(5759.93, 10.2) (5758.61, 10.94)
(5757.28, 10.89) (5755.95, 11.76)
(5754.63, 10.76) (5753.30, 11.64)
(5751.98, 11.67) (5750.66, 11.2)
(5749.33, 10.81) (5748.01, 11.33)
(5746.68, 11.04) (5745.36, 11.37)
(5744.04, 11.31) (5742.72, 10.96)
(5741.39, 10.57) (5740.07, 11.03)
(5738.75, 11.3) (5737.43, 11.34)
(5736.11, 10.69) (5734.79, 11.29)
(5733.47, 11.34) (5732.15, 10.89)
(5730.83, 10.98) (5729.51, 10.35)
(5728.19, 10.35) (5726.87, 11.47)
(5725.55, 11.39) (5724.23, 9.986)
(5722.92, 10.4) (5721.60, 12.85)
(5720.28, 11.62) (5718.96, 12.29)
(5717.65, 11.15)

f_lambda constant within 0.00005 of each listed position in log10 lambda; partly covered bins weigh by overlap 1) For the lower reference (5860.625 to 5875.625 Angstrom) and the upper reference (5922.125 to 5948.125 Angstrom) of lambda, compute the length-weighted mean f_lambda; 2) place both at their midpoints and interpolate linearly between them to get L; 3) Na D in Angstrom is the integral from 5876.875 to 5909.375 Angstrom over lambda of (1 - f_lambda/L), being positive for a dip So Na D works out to 2.74 Angstrom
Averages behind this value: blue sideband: 10.6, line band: 9.66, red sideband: 10.5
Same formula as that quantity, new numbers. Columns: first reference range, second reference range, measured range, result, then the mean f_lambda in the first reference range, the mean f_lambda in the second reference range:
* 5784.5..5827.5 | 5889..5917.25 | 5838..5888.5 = -2.86 Angstrom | 11.1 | 9.5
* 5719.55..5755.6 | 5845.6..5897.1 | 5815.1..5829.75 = -0.90 Angstrom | 11.1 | 10.3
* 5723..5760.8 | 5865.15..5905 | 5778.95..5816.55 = -1.29 Angstrom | 11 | 9.89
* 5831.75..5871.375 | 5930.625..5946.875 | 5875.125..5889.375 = 0.46 Angstrom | 10.9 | 10.5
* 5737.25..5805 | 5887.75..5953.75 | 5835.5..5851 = -0.66 Angstrom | 11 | 10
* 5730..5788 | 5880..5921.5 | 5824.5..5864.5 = -3.00 Angstrom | 11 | 9.73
